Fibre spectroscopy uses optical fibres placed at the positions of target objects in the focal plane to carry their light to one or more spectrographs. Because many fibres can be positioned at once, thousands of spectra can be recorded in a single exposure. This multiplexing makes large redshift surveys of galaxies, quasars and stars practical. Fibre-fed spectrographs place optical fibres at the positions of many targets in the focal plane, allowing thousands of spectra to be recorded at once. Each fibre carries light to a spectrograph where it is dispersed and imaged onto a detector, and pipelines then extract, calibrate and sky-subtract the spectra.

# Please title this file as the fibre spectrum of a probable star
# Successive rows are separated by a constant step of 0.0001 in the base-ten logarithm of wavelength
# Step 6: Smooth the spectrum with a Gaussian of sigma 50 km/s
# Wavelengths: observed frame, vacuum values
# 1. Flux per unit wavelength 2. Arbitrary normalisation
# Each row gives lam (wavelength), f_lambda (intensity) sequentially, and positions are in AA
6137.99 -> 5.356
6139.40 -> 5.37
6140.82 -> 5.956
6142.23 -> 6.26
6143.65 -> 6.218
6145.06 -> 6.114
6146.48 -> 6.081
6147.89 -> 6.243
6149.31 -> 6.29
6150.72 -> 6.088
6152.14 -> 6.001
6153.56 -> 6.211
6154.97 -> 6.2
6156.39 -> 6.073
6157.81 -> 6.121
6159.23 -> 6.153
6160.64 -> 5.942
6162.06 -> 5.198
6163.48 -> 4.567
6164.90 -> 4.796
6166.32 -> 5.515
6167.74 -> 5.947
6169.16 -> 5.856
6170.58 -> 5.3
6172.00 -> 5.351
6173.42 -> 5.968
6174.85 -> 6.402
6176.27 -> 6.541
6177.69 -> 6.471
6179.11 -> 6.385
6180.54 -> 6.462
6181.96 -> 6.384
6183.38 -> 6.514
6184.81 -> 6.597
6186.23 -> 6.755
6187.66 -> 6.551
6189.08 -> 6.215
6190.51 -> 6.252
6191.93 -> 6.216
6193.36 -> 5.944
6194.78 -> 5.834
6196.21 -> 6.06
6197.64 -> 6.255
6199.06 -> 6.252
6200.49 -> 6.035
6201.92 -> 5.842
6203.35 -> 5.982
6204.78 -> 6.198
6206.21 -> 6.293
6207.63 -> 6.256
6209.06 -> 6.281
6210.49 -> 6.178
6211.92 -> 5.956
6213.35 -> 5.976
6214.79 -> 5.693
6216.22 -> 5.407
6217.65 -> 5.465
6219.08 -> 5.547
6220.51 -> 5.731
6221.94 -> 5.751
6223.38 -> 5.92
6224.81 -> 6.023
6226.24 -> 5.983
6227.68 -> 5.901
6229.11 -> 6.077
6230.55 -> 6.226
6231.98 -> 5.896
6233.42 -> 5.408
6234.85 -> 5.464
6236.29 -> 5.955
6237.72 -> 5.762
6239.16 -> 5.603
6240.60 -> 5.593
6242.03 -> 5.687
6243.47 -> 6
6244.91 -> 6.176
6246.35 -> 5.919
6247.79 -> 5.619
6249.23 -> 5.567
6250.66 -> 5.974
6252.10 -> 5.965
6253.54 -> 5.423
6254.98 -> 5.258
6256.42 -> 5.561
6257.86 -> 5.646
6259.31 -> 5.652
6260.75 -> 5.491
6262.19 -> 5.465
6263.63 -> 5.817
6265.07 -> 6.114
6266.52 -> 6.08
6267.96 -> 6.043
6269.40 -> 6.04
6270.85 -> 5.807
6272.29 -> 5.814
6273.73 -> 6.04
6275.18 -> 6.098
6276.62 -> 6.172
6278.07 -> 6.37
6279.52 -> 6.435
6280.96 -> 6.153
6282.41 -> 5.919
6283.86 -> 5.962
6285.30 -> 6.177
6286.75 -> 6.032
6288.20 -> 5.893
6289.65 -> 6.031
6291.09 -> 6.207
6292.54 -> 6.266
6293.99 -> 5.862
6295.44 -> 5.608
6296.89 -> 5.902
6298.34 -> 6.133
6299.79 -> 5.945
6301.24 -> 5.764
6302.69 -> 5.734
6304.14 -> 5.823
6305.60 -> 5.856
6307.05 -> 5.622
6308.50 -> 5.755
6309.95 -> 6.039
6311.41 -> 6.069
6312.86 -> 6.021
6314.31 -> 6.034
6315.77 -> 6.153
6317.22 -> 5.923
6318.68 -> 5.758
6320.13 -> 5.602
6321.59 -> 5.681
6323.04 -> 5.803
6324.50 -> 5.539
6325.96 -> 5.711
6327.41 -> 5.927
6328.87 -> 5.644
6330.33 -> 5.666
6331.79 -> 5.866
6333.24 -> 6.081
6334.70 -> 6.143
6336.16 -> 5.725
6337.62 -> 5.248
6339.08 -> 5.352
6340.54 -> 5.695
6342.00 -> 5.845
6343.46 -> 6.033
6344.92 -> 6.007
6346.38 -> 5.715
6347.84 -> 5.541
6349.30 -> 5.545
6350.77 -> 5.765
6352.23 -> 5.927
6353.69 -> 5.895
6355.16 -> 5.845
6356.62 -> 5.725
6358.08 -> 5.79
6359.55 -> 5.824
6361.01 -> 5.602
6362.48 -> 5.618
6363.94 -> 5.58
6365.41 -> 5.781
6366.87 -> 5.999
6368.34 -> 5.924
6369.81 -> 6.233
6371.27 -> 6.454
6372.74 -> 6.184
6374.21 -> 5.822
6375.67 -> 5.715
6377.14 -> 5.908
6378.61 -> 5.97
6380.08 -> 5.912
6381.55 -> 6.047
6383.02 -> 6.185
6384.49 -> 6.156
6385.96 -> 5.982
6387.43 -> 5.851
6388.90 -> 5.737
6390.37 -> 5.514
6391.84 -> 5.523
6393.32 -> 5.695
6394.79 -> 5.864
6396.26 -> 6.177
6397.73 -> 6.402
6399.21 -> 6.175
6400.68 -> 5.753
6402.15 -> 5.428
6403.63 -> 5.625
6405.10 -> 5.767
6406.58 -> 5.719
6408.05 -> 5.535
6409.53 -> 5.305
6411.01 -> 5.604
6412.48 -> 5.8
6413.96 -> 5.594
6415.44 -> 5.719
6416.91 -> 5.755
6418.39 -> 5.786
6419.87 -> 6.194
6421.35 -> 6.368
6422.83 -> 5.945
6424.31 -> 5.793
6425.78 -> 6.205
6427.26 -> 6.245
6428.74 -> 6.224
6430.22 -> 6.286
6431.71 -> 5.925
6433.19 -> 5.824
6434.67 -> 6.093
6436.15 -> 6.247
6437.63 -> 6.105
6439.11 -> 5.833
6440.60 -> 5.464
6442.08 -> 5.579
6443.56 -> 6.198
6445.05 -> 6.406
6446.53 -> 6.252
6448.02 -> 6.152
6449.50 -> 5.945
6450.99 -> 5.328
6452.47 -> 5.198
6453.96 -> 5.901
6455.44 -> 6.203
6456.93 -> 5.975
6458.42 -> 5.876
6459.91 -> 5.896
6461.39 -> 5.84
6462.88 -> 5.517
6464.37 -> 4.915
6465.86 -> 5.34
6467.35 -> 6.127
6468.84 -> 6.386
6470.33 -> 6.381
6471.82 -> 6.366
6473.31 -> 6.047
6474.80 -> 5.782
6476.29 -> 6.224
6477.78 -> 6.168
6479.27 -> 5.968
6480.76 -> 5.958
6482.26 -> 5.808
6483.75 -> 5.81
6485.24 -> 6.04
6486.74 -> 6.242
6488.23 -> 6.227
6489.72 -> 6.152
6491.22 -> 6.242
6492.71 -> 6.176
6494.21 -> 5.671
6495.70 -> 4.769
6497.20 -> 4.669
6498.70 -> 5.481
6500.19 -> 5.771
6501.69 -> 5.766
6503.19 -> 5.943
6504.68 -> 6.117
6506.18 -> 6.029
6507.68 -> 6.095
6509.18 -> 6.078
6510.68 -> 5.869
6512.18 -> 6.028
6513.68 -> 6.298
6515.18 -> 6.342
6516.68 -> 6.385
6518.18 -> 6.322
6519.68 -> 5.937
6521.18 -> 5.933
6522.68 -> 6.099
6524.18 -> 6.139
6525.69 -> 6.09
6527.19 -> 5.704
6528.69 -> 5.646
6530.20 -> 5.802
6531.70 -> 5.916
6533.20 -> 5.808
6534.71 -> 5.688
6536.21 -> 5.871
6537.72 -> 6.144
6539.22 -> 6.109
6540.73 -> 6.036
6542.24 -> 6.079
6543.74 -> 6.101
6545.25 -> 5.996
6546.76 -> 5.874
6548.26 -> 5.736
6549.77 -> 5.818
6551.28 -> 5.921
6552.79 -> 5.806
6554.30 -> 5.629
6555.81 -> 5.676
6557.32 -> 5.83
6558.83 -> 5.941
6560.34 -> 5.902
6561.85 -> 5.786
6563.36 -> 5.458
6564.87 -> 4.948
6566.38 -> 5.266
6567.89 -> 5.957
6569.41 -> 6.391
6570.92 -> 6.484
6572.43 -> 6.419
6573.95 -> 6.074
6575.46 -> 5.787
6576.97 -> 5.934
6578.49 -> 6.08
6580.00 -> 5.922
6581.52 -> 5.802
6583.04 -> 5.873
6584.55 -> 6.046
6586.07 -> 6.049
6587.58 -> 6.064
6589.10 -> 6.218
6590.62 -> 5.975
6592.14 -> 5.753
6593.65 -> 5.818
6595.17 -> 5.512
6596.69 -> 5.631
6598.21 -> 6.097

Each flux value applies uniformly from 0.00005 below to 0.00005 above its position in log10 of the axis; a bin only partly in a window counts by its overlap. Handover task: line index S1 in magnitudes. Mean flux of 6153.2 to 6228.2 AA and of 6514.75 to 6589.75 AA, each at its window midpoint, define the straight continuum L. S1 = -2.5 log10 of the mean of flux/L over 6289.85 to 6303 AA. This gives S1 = 0.00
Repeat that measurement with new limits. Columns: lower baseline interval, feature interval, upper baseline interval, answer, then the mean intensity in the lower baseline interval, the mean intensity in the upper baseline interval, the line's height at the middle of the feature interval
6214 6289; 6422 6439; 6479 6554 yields -0.03 mag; 5.84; 5.93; 5.9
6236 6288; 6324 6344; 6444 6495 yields 0.03 mag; 5.87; 5.96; 5.9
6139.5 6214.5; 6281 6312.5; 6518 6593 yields 0.01 mag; 6.06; 5.91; 6.01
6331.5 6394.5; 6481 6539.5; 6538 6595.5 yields -0.01 mag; 5.84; 5.9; 5.88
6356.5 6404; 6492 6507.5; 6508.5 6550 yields 0.06 mag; 5.89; 6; 5.98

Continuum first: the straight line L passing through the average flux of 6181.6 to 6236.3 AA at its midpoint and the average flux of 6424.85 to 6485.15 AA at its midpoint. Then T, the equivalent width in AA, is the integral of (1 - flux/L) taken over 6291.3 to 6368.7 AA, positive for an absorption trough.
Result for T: 2.3 AA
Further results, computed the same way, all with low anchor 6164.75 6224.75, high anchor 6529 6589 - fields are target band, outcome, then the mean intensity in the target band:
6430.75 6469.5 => 0.5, 5.87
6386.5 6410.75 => 0.9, 5.75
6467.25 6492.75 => -0.8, 6.12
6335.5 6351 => 0.8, 5.67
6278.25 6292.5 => -0.2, 6.11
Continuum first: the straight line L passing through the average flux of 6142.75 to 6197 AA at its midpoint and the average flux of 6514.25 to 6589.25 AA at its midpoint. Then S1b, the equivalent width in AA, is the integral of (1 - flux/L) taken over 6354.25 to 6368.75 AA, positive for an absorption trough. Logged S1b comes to 0.5 AA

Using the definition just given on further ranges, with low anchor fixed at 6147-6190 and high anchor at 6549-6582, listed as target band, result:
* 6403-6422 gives 0.6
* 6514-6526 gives -0.6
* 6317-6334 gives 0.6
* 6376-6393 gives 0.2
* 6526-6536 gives 0.2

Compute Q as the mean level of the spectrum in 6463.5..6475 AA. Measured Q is 5.92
